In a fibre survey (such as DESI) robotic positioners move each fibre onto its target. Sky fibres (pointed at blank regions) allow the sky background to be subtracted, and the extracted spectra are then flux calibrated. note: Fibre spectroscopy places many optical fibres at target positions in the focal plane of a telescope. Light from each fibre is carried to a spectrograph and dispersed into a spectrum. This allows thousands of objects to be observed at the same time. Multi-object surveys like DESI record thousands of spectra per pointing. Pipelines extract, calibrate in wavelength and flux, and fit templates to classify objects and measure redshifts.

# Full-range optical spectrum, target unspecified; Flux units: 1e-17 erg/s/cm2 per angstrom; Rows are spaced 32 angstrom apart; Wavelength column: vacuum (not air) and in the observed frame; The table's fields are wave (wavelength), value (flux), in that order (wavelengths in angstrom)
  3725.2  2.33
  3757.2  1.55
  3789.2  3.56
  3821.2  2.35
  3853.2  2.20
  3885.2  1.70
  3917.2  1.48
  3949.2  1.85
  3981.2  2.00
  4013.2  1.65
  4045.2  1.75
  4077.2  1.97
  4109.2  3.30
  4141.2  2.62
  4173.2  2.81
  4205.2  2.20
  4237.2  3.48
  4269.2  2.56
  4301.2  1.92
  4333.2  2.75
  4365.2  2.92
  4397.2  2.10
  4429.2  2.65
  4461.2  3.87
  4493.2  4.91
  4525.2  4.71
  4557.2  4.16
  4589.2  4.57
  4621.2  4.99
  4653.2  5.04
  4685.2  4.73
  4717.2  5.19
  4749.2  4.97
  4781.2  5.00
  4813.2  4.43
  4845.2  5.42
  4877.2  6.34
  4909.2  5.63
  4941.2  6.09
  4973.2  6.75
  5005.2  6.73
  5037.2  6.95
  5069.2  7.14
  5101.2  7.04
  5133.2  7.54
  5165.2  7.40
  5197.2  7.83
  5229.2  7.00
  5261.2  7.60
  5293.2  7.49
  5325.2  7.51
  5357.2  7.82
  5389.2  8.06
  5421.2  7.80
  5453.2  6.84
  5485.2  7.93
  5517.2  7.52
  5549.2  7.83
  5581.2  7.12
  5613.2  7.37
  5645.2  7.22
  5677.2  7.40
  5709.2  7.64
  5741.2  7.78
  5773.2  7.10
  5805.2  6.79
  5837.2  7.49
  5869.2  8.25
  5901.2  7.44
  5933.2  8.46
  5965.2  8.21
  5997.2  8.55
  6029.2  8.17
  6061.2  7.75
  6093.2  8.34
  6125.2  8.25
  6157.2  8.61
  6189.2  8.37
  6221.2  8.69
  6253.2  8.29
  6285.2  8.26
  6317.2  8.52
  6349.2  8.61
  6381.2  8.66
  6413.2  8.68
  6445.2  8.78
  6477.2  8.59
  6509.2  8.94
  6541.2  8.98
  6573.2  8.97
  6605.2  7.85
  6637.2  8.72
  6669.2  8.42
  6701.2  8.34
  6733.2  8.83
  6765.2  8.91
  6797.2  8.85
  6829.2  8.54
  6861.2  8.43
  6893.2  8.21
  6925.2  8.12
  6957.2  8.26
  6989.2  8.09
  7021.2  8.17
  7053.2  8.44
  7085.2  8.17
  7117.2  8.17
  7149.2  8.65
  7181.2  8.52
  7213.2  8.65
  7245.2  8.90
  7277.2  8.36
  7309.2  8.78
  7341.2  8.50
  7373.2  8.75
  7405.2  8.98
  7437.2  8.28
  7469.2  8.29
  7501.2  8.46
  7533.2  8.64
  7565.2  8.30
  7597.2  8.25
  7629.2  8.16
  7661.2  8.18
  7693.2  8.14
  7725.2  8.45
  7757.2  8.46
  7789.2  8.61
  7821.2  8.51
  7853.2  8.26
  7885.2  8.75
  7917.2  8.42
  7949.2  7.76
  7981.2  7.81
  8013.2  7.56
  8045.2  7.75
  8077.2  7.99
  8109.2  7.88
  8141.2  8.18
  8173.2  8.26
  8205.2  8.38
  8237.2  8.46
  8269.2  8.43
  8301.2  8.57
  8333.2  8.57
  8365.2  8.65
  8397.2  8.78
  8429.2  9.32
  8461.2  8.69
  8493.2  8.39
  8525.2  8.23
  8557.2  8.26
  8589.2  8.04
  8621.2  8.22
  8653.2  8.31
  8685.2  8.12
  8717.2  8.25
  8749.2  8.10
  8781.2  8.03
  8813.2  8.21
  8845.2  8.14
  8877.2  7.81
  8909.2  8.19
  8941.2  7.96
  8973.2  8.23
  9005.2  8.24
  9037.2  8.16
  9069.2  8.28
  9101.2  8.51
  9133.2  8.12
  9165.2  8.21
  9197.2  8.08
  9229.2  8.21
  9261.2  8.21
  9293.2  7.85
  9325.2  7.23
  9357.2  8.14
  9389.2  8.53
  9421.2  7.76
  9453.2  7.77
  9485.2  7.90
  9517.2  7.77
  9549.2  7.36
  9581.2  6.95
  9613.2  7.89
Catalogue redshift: 0.120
